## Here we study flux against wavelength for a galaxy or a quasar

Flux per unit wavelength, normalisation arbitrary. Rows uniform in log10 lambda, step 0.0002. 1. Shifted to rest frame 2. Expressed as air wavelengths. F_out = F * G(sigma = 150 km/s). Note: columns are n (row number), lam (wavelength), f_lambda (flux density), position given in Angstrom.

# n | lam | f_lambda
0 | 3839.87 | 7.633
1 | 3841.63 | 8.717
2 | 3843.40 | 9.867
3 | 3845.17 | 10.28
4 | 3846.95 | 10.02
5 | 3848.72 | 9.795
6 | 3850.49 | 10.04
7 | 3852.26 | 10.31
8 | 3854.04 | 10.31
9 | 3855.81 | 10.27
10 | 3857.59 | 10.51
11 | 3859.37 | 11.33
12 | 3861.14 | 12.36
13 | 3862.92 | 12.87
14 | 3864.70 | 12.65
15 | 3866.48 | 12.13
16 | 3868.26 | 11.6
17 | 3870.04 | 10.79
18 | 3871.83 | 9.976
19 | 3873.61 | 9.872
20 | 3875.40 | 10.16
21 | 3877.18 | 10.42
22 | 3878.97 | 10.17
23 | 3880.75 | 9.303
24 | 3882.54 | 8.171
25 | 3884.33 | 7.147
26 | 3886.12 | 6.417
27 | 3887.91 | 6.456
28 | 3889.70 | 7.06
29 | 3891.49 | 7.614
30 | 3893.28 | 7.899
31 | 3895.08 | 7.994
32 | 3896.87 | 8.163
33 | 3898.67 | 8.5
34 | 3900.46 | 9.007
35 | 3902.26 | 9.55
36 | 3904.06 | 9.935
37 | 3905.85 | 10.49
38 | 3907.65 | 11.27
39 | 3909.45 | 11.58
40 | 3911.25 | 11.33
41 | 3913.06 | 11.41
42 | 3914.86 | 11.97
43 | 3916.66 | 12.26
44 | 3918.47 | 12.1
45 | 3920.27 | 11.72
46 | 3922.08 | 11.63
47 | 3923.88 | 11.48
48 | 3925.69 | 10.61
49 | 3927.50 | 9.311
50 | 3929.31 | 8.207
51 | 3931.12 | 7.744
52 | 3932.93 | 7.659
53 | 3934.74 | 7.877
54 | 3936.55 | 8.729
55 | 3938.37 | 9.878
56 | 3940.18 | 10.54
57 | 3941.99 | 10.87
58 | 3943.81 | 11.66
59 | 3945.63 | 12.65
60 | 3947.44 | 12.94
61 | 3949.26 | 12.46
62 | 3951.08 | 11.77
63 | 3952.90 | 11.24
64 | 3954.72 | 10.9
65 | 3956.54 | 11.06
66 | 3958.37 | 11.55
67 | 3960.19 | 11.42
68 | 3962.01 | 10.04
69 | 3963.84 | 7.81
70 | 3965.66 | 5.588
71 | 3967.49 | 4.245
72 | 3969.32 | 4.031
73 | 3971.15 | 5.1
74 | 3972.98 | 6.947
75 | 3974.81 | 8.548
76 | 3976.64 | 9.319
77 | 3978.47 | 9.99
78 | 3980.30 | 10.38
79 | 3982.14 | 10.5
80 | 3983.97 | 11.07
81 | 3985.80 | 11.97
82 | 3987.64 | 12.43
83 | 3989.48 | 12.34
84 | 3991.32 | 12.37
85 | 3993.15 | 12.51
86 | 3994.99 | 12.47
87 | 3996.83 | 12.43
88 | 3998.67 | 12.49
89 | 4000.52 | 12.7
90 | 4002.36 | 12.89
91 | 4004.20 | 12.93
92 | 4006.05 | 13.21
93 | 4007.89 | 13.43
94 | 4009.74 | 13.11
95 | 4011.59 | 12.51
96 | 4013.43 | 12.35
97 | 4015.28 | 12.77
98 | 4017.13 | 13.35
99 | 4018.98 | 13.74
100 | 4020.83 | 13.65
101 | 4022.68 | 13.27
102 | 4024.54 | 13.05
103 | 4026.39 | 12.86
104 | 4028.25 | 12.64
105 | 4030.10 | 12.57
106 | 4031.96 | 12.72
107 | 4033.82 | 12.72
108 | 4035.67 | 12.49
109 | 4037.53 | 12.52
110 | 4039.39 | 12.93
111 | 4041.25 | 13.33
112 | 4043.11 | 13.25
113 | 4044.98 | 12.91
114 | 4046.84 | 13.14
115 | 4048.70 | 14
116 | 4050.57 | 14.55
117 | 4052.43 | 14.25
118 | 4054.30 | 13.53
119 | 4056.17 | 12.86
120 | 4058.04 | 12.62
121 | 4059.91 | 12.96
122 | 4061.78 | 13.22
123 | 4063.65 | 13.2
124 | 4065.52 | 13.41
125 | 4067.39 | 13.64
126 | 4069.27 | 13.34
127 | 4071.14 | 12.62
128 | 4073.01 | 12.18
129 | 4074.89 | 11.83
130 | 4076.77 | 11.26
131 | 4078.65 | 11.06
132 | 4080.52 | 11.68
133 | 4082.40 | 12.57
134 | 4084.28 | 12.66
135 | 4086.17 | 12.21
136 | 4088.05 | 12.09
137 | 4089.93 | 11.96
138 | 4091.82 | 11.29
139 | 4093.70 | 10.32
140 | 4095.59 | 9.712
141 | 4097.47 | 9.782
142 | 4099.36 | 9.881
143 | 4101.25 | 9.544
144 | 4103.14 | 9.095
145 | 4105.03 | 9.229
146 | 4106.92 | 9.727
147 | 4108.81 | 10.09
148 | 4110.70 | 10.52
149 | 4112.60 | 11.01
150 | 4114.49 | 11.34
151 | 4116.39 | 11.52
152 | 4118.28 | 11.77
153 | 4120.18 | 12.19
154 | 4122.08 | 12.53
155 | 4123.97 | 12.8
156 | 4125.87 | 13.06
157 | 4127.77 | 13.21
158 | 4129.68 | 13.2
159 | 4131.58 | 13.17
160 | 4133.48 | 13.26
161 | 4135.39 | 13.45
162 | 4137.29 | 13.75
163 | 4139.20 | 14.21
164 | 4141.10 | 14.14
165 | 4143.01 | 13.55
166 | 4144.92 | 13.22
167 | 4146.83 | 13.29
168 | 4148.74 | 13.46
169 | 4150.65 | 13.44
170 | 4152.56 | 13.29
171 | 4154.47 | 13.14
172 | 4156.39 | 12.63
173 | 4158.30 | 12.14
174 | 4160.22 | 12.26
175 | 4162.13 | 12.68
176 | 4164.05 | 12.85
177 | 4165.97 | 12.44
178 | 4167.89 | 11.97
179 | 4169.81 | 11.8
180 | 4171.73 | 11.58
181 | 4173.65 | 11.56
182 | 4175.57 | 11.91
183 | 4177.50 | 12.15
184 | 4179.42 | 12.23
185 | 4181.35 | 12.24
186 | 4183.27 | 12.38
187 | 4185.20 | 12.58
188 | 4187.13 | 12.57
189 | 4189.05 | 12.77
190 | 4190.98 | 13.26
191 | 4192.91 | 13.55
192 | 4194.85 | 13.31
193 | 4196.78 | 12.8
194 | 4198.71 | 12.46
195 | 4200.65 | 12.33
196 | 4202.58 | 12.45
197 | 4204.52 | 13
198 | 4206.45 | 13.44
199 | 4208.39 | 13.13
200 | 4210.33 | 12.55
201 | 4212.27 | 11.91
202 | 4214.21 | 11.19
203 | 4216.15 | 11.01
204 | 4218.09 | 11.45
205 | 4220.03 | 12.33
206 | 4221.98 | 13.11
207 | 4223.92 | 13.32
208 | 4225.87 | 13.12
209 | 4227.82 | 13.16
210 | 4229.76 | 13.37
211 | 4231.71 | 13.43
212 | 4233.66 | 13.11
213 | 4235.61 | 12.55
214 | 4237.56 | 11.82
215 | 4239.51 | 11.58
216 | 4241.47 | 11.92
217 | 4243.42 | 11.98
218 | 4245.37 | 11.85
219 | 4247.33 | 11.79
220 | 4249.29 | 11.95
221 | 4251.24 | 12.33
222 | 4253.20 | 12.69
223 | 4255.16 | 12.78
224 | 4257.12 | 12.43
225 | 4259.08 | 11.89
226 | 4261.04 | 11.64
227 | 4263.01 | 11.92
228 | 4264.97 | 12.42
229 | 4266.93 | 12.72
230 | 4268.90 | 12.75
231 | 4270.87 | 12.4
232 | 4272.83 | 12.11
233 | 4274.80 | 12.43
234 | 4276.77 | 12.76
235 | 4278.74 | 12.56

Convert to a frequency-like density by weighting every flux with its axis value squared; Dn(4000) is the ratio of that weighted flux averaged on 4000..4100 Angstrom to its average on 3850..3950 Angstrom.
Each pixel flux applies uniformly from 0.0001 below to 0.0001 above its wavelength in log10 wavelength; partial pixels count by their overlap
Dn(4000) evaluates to 1.3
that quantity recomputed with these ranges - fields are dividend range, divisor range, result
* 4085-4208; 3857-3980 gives 1.40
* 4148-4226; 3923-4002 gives 1.38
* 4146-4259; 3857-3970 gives 1.45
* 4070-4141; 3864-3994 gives 1.29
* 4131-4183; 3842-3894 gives 1.50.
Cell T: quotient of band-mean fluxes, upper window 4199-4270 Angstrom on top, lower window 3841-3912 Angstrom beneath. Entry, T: 1.26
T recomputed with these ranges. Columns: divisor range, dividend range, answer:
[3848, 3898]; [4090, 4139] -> 1.18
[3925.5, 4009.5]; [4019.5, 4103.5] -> 1.19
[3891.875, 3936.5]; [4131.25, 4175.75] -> 1.30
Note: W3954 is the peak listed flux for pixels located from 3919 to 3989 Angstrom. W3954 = 12.94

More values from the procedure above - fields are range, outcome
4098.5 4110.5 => 10.09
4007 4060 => 14.55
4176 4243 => 13.55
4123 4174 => 14.21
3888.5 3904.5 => 9.935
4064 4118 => 13.64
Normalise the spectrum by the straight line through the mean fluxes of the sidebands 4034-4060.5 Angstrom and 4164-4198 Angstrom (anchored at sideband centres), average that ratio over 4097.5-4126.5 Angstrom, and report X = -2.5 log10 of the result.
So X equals 0.18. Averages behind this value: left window 13.2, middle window 10.9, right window 12.4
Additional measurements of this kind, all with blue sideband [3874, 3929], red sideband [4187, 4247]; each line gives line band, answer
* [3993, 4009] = -0.20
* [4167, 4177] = 0.03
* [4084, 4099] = 0.03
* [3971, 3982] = 0.18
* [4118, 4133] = -0.09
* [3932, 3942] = 0.10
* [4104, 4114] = 0.14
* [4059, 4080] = -0.13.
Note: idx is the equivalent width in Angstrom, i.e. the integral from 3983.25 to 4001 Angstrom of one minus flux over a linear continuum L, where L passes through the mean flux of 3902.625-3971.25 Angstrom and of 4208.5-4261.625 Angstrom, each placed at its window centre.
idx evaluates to -2.9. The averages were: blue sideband 10.1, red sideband 12.3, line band 12.3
